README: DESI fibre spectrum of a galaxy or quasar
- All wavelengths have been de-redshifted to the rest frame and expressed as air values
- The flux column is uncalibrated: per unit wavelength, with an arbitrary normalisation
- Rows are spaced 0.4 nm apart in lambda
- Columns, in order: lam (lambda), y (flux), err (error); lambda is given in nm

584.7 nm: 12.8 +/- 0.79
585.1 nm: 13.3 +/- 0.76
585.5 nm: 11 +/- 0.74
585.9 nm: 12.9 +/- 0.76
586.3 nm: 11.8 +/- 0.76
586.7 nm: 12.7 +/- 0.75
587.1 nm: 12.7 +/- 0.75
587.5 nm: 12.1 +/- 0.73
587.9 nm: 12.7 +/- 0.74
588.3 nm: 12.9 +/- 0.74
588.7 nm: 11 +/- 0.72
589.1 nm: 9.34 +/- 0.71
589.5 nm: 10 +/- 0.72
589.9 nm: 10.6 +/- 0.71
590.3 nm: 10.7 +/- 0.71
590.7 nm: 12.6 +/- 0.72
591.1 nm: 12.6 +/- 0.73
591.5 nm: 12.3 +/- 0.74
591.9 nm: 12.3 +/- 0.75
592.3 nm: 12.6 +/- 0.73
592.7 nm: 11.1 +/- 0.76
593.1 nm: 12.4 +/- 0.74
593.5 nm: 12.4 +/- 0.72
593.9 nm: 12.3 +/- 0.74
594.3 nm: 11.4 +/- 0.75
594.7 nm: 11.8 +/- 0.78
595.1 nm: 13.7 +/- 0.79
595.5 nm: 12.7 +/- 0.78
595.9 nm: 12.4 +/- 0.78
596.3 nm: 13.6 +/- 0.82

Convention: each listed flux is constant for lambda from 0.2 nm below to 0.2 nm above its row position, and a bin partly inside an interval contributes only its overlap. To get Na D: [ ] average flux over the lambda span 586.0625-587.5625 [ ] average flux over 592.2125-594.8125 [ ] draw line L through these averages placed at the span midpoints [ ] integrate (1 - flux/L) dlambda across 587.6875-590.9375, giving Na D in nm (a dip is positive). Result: 0.26 nm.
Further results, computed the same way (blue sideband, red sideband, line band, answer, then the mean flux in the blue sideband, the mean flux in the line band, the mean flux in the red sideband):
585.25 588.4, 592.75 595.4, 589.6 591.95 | 0.11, 12.3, 11.7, 12.3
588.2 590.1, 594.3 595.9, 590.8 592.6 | -0.15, 10.7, 12.4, 12.5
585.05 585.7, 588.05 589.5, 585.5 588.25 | -0.22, 11.9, 12.4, 11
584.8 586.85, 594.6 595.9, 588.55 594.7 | 0.50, 12.4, 11.6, 12.8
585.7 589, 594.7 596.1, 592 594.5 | 0.12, 12.3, 12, 12.8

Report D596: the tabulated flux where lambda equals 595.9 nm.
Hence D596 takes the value 12.4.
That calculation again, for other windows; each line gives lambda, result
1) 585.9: 12.9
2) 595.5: 12.7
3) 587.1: 12.7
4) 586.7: 12.7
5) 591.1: 12.6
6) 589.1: 9.34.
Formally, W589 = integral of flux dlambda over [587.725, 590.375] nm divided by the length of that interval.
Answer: 11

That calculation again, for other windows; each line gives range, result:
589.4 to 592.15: 11.7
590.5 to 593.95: 12.3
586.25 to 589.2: 12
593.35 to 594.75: 12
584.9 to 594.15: 11.9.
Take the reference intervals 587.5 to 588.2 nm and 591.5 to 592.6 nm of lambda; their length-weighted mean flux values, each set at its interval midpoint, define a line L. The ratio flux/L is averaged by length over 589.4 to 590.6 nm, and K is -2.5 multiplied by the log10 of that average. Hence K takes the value 0.17 mag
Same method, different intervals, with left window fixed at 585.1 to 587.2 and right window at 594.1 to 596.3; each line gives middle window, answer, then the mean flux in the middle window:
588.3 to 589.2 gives 0.14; 10.9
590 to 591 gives 0.07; 11.6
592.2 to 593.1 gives 0.05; 11.9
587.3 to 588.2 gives -0.01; 12.5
